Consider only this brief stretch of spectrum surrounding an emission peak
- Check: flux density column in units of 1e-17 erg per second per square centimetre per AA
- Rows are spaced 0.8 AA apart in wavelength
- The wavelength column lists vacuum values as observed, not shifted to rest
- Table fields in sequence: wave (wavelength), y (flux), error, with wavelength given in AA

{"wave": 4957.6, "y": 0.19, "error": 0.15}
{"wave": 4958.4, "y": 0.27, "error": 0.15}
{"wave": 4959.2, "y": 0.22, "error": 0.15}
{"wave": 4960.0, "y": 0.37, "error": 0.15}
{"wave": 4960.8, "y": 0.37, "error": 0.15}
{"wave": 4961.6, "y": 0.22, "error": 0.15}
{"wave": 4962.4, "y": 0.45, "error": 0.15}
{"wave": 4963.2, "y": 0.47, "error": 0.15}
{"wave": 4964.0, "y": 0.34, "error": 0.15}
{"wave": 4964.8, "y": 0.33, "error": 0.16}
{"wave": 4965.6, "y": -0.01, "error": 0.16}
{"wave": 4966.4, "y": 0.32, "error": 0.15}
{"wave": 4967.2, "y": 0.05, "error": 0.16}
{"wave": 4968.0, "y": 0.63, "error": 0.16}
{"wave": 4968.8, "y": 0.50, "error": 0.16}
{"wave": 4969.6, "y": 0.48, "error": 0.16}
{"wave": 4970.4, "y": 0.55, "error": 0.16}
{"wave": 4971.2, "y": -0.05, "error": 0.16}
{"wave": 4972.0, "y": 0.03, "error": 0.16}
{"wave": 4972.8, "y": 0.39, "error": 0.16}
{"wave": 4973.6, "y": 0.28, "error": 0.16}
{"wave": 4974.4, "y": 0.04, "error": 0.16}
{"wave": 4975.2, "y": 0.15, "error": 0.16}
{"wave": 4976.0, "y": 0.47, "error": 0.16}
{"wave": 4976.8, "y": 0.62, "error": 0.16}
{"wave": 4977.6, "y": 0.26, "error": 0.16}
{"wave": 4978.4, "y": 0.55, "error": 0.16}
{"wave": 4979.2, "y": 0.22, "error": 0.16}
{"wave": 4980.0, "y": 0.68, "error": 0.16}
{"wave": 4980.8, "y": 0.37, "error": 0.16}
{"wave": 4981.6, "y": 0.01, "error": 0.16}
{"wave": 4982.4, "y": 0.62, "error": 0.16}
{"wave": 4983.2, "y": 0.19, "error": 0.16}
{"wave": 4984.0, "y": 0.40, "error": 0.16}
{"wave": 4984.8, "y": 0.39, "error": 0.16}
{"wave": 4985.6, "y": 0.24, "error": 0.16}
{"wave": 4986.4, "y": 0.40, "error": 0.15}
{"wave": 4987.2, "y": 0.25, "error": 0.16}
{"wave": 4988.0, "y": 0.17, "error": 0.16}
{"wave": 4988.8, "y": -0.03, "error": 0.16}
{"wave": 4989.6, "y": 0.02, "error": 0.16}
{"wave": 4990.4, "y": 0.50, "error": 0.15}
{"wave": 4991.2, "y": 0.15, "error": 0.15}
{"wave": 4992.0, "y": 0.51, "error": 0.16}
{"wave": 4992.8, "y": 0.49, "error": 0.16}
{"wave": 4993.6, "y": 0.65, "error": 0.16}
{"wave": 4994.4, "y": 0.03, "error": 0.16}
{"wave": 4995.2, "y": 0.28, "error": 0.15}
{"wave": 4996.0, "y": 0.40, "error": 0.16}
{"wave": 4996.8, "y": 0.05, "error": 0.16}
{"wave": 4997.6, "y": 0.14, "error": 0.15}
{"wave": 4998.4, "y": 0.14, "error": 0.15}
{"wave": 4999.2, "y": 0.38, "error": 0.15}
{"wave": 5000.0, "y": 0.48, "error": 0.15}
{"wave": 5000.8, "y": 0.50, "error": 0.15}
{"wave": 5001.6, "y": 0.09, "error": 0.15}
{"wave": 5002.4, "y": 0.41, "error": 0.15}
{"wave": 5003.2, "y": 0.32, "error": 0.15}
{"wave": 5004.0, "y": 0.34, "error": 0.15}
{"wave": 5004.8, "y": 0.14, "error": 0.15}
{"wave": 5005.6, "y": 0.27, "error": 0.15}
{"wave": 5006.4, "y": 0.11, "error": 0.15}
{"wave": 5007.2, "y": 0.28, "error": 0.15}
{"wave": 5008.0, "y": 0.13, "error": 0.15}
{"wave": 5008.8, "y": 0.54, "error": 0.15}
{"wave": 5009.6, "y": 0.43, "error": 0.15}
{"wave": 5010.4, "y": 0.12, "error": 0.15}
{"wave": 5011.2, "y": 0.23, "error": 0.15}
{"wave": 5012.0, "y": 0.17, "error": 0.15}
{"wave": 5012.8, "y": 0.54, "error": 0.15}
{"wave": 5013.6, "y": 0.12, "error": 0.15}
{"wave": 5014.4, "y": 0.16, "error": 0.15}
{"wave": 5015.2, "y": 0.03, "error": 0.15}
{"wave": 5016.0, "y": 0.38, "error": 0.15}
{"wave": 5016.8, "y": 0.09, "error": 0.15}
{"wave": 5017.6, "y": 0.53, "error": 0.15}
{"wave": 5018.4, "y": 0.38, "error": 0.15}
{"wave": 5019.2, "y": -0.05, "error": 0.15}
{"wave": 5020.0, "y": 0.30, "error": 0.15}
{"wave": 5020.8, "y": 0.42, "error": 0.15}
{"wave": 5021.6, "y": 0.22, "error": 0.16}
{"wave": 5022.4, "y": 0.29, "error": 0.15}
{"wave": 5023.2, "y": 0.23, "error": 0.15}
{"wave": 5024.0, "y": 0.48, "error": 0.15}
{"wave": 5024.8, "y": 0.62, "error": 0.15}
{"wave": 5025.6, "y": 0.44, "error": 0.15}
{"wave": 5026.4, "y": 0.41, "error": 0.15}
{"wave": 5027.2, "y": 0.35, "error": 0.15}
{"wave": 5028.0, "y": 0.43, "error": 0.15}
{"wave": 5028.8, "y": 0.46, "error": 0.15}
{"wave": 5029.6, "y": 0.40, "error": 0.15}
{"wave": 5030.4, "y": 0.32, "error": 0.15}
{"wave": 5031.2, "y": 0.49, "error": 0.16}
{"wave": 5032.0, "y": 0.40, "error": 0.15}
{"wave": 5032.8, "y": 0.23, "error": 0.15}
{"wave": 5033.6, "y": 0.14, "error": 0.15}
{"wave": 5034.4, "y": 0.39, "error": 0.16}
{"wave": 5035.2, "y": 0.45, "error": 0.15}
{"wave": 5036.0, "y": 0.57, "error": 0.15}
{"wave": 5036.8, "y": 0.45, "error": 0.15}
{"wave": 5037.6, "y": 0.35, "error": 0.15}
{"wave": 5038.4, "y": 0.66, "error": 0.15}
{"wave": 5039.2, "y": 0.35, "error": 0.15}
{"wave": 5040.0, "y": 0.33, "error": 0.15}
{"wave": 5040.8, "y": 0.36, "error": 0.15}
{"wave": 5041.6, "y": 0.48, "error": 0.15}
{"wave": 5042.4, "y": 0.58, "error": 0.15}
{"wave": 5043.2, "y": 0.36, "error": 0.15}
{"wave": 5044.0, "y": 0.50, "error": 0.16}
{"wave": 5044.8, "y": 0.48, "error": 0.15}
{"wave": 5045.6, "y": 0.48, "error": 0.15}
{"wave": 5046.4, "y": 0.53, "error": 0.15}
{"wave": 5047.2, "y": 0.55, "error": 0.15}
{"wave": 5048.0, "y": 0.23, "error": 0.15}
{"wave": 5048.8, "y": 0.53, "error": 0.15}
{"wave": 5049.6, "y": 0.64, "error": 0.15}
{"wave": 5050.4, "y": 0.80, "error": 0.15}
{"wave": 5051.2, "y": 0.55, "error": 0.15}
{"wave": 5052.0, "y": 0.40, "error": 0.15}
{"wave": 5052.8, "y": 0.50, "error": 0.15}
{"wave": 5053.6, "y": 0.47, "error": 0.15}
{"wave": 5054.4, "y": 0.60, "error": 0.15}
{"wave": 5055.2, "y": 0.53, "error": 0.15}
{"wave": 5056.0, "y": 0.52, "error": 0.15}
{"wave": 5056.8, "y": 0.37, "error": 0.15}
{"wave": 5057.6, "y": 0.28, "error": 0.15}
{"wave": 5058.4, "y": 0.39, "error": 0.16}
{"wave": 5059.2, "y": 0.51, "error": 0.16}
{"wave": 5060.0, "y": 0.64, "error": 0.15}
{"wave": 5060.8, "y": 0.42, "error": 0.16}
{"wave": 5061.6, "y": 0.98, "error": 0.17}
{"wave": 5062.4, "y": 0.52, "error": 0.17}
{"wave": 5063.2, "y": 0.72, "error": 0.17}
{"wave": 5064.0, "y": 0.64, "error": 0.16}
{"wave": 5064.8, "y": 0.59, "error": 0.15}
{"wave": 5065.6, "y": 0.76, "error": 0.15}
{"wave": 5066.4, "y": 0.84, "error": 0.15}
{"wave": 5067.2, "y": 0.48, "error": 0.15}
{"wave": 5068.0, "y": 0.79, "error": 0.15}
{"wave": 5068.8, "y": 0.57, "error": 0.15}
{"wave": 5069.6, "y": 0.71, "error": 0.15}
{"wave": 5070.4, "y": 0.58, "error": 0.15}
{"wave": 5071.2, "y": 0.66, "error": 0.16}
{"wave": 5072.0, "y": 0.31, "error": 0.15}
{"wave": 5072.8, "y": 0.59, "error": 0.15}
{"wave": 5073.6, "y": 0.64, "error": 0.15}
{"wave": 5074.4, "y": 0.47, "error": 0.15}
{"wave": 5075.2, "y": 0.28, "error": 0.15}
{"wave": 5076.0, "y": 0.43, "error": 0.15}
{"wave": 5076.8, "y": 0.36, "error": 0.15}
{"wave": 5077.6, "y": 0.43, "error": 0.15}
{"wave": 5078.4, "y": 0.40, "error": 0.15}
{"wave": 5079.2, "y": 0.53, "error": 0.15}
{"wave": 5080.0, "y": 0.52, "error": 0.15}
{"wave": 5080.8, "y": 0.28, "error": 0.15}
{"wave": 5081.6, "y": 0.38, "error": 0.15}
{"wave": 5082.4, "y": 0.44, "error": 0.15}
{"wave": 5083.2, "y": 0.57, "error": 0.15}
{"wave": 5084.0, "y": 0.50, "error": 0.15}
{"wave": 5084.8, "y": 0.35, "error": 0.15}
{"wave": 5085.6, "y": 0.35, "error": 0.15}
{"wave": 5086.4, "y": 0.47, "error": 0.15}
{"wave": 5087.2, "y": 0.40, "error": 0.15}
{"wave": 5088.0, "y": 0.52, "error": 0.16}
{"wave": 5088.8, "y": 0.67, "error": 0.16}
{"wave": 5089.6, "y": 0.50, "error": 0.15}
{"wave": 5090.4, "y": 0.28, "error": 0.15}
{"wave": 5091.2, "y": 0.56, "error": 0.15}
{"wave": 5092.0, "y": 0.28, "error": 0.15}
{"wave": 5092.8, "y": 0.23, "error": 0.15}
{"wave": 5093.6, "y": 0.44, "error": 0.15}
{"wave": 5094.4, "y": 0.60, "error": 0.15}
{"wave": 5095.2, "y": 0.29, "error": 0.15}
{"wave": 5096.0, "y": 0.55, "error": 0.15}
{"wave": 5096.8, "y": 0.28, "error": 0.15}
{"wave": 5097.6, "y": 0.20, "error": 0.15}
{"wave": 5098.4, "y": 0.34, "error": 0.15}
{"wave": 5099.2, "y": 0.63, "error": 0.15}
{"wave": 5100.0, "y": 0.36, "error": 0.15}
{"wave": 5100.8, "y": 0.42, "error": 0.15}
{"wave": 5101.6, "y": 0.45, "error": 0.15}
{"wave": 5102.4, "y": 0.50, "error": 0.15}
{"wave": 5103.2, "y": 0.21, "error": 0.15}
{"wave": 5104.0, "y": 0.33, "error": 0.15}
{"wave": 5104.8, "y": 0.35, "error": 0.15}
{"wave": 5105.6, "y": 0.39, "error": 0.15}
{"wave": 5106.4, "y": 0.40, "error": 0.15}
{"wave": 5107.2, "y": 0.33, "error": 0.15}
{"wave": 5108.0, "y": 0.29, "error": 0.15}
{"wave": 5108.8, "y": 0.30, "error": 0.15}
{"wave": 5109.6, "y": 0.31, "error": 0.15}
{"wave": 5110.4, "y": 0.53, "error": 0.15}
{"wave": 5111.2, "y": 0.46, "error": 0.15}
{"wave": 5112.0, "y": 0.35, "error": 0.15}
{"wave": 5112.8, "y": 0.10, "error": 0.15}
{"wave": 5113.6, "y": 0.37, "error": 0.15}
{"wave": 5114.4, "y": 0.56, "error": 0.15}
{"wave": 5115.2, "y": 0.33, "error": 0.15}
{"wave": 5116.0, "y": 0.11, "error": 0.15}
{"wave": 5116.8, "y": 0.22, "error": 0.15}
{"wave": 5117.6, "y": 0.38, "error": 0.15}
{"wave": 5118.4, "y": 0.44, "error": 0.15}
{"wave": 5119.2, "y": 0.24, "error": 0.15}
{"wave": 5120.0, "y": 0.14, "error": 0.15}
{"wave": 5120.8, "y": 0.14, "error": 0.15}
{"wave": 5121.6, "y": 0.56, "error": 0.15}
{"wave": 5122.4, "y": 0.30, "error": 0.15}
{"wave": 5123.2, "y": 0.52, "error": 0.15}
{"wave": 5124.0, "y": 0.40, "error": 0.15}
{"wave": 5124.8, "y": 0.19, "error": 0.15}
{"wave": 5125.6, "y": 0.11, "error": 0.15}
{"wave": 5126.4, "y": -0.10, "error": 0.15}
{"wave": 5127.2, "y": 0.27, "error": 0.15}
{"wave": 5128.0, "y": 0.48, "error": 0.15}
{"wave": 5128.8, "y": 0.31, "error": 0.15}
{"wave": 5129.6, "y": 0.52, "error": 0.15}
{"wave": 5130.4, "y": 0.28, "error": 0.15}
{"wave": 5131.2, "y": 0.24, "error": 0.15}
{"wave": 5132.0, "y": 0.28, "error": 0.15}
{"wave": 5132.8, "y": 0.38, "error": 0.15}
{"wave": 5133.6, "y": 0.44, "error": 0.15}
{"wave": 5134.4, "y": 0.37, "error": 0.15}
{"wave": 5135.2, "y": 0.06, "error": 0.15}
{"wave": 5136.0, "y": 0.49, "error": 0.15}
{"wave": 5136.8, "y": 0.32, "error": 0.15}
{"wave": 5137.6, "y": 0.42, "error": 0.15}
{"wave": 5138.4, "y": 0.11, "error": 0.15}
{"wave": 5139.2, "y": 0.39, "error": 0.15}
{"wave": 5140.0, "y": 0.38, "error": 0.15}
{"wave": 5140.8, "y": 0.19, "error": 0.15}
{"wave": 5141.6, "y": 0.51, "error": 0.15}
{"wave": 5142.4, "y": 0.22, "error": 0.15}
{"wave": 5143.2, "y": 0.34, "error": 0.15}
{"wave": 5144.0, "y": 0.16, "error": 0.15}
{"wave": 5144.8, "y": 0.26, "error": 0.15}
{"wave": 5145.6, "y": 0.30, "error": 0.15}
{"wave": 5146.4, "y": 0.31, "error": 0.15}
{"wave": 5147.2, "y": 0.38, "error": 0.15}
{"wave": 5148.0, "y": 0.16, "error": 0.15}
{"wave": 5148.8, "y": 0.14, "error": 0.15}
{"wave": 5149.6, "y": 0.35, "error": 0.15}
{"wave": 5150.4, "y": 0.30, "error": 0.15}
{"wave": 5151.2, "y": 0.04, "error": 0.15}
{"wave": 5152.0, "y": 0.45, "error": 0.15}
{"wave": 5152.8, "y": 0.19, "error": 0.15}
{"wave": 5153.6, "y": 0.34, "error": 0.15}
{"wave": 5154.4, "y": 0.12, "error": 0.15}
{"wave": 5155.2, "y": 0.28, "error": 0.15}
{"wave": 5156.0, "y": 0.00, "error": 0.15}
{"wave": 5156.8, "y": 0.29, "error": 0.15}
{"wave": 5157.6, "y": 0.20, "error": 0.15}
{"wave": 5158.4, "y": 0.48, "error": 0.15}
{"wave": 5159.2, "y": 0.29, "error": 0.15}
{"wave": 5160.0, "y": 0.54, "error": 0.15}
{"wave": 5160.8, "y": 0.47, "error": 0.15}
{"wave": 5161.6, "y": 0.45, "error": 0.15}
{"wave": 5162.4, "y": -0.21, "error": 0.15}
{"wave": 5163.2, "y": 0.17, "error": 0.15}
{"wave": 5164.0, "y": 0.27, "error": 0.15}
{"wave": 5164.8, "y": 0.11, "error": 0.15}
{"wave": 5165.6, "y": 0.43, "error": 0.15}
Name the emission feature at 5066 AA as C III] 1909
